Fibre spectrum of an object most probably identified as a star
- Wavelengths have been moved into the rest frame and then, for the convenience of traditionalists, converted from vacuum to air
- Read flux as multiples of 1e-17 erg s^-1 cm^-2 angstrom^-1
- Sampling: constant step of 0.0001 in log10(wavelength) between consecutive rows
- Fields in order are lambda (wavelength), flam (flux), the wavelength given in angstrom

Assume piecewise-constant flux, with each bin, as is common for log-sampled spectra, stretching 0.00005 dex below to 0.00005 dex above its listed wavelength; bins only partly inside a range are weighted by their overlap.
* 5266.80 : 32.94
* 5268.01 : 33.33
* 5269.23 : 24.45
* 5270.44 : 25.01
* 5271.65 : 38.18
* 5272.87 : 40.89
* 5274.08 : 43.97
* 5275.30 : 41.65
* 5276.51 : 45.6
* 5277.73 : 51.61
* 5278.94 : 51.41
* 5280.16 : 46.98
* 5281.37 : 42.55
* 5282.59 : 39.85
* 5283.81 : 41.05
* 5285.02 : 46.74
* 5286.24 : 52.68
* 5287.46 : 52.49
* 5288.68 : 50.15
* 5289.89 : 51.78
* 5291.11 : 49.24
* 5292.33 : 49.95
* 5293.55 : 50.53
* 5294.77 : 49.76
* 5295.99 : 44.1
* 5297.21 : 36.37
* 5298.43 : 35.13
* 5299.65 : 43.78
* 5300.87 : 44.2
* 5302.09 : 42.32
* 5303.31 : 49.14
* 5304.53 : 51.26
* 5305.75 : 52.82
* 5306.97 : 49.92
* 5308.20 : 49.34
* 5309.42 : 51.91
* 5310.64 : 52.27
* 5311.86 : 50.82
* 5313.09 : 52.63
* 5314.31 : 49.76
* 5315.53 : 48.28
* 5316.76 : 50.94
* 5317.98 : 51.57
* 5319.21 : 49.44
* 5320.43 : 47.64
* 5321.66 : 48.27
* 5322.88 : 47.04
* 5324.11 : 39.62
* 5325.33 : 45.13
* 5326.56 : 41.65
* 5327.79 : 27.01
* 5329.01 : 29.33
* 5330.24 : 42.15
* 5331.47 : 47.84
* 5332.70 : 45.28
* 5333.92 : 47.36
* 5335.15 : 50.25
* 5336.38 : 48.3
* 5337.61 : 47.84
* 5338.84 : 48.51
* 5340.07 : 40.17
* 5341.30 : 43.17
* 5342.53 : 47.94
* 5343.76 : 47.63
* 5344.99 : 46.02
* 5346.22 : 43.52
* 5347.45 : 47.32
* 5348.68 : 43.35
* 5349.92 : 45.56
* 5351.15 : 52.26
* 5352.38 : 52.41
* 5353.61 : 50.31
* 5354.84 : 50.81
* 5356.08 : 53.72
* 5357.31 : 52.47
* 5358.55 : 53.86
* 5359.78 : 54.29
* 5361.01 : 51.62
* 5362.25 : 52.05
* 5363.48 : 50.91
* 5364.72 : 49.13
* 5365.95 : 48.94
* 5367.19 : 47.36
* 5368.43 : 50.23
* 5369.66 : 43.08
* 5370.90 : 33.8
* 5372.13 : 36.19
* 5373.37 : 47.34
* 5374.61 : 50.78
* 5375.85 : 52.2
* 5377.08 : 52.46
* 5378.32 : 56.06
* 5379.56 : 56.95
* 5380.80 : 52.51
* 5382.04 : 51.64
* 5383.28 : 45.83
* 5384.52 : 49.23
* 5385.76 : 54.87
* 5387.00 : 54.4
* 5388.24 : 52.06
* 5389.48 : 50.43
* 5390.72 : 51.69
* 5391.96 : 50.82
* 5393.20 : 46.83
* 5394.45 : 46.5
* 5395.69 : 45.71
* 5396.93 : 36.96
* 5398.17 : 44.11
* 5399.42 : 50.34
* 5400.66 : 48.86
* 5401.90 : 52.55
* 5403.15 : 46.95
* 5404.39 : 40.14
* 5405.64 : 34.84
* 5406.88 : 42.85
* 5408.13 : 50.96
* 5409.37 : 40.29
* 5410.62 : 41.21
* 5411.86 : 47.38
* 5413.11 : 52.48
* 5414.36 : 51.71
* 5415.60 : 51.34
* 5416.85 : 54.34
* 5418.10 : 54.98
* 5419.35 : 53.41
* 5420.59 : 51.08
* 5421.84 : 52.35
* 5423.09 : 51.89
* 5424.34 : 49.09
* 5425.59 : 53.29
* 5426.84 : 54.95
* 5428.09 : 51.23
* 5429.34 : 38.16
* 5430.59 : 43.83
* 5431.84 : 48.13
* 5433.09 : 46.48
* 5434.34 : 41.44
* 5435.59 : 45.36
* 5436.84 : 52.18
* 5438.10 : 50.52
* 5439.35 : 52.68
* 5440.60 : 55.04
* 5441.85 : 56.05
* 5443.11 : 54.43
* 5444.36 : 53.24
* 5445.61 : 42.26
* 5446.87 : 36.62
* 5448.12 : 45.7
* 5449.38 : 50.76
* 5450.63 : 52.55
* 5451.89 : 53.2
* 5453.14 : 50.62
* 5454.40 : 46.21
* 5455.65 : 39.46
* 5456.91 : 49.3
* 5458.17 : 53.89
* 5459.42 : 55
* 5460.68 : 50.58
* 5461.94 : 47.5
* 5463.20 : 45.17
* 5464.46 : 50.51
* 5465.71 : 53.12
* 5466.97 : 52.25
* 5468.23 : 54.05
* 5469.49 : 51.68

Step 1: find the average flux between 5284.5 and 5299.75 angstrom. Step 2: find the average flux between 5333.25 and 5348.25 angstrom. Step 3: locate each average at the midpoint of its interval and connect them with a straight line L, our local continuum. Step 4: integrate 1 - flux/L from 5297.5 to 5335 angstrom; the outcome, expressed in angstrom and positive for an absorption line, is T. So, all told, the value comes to 0.6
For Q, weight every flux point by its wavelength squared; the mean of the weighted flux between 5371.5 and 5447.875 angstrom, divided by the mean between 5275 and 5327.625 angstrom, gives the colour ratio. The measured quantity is 1.08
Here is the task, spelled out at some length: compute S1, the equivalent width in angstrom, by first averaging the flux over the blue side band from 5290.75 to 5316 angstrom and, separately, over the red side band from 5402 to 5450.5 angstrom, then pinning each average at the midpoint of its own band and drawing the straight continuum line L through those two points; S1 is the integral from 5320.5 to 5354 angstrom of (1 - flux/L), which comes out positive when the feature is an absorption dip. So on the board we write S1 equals 2.1 angstrom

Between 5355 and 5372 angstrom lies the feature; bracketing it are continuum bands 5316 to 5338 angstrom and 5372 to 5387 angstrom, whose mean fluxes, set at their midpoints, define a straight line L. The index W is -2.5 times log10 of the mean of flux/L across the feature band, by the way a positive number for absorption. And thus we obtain 0.00 mag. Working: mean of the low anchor 44.8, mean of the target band 49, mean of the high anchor 51.1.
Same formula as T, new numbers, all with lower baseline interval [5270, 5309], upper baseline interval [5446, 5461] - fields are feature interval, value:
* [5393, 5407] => 0.85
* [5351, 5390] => -2.63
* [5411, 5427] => -1.33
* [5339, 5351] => 0.34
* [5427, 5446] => -0.29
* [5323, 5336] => 1.27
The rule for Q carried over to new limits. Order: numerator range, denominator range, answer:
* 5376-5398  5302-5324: 1.04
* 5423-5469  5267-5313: 1.16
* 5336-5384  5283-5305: 1.07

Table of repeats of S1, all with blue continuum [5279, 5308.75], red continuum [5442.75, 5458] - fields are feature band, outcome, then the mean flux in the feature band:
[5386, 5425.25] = -0.7 angstrom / 48.4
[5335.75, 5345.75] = 0.2 angstrom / 46.2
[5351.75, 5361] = -1.0 angstrom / 52.5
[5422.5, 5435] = 0.0 angstrom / 47.8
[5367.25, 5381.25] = -0.2 angstrom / 48.2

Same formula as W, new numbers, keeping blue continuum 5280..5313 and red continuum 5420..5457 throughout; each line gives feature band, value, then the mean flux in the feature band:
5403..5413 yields 0.12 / 43.4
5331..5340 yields 0.01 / 47.4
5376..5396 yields -0.06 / 51.2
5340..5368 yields -0.02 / 49.1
